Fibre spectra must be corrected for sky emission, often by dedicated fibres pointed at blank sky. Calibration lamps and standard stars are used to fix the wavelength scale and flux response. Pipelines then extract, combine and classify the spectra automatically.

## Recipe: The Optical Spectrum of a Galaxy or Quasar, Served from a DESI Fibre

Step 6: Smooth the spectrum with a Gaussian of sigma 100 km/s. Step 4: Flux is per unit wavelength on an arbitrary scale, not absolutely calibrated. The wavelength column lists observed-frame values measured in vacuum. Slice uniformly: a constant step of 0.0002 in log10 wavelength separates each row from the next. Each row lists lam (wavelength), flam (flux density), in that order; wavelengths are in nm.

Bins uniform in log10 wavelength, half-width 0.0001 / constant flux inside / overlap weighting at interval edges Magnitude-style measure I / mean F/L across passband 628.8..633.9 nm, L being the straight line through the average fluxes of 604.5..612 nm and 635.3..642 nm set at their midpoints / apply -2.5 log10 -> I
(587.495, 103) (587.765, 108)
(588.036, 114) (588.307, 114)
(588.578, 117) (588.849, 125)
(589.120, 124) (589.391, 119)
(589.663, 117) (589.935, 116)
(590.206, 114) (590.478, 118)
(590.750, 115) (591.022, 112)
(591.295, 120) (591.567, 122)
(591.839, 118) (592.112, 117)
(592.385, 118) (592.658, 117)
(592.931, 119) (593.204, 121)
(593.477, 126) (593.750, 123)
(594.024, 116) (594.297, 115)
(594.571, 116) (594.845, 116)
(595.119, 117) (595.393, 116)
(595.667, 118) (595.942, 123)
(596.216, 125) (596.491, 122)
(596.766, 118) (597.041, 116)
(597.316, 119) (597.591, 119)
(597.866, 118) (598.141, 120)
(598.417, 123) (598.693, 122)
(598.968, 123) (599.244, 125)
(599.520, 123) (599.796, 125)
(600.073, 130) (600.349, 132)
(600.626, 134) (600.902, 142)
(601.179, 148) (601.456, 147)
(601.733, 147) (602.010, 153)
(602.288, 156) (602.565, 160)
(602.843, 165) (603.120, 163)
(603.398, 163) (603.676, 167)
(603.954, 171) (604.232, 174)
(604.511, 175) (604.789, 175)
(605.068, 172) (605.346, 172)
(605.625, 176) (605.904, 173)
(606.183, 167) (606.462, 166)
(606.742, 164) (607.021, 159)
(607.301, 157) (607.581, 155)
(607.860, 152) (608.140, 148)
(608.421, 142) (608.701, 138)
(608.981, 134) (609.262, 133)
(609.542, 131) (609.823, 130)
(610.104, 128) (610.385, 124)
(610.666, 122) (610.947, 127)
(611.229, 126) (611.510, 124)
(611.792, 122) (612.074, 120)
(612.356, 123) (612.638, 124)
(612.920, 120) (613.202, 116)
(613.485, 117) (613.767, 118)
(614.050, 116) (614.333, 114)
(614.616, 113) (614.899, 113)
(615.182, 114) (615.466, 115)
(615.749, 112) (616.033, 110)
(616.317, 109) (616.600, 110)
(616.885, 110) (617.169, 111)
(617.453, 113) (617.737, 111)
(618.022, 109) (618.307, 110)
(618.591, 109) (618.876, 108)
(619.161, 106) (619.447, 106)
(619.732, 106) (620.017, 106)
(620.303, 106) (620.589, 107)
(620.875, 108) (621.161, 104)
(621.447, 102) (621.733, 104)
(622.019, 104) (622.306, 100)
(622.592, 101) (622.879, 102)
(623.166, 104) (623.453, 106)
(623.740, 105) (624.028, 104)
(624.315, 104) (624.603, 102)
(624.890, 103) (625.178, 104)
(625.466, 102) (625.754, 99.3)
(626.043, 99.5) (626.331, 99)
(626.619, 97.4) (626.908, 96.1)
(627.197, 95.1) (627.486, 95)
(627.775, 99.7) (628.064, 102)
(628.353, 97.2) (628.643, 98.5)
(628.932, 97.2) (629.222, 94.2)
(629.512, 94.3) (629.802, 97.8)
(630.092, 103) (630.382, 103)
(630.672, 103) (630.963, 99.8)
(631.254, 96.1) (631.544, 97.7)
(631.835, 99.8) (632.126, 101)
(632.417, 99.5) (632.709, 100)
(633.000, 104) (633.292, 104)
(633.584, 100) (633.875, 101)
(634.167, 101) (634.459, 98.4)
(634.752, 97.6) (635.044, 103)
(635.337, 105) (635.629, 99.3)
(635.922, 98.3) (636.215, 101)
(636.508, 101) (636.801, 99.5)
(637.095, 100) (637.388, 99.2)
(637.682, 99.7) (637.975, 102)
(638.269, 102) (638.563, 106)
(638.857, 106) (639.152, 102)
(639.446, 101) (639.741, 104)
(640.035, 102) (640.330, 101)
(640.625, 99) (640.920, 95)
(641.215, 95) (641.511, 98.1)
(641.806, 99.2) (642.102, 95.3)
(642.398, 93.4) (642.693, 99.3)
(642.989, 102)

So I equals 0.12 mag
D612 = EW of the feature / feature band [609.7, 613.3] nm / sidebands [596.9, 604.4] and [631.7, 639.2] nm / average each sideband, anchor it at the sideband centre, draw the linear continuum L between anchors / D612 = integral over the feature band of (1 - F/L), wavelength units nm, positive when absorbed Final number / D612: 0.128 nm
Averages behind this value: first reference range 140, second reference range 101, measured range 124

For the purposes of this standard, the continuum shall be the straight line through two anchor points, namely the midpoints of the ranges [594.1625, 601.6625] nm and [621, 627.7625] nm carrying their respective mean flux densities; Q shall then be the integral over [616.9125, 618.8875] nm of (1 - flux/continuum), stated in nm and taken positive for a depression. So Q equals -0.060 nm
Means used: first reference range 124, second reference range 101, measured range 110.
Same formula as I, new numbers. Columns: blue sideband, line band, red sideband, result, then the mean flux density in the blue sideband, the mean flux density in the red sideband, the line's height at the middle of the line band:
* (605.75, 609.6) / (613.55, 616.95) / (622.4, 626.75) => 0.15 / 152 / 102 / 130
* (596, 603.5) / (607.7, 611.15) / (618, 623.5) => -0.11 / 135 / 105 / 121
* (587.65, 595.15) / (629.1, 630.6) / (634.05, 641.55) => 0.05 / 118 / 101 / 104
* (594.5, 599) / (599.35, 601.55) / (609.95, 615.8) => -0.13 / 119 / 120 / 119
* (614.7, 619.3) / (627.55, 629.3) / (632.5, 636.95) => 0.07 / 111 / 101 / 104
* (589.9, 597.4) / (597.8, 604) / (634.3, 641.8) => -0.22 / 118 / 101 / 115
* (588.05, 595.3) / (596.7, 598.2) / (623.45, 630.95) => -0.03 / 118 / 99.9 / 115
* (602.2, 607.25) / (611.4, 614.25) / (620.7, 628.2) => 0.17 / 168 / 102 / 141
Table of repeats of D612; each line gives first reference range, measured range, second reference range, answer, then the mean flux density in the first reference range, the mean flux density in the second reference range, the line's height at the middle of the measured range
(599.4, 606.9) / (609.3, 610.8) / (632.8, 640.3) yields 0.19 nm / 157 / 101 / 146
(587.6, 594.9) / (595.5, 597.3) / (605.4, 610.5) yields 0.10 nm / 118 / 149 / 127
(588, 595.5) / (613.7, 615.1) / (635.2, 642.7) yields -0.07 nm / 118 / 100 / 109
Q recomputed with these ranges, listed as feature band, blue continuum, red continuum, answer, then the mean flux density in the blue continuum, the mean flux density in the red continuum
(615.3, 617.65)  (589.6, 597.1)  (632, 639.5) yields -0.05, 118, 101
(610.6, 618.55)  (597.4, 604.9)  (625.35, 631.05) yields 0.38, 144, 98.6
